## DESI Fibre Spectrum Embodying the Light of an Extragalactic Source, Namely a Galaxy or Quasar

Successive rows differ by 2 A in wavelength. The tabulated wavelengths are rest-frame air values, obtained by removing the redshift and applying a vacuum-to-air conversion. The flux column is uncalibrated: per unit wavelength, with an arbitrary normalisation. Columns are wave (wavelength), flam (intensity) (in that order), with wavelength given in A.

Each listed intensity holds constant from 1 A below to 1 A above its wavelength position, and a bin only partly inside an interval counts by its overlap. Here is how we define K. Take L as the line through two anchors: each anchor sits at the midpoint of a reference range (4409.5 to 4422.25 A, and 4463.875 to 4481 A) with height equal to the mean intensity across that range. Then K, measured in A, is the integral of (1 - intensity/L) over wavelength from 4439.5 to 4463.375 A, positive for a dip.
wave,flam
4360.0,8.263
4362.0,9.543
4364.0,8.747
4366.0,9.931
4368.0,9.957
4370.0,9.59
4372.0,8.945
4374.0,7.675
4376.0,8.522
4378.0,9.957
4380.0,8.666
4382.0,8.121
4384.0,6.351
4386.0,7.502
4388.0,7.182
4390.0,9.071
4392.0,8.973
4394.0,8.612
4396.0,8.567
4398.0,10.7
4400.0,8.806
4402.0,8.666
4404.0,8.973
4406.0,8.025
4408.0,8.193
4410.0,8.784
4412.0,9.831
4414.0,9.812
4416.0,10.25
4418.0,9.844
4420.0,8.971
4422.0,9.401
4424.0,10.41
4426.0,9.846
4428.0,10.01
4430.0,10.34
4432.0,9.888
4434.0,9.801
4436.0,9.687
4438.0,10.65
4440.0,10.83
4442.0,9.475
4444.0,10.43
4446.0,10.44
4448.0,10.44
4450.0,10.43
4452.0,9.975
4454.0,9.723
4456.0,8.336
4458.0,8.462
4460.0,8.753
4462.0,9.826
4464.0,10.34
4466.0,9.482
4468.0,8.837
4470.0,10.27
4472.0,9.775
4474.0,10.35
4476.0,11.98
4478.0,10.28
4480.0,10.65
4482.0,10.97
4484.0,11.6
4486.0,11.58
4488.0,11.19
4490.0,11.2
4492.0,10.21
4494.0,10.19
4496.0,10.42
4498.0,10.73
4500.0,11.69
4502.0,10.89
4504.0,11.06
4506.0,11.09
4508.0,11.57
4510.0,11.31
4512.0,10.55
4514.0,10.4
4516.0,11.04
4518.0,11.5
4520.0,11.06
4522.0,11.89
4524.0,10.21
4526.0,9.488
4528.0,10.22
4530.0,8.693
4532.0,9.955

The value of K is 0.6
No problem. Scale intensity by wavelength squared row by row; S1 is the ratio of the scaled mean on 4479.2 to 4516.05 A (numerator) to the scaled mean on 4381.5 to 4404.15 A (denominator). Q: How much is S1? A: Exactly 1.36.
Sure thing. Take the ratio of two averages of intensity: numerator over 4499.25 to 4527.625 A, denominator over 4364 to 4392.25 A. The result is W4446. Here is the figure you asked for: 1.3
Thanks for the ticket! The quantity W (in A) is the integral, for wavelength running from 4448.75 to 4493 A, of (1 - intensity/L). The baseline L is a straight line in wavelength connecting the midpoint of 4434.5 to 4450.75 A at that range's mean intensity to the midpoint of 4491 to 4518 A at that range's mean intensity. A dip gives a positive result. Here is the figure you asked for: 1.54 A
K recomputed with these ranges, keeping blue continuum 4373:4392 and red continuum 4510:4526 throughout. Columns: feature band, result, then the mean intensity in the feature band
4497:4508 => -0.59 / 11.1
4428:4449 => -2.05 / 10.2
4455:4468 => 0.77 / 9.17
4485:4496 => -0.54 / 10.8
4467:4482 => -0.51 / 10.4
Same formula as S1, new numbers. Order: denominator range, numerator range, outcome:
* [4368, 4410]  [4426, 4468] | 1.18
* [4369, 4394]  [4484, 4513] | 1.38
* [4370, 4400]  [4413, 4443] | 1.19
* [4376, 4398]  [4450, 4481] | 1.21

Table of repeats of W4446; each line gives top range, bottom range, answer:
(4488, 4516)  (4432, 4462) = 1.11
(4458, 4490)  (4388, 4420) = 1.14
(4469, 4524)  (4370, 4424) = 1.24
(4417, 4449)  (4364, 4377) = 1.11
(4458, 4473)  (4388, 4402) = 1.07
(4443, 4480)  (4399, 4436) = 1.05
